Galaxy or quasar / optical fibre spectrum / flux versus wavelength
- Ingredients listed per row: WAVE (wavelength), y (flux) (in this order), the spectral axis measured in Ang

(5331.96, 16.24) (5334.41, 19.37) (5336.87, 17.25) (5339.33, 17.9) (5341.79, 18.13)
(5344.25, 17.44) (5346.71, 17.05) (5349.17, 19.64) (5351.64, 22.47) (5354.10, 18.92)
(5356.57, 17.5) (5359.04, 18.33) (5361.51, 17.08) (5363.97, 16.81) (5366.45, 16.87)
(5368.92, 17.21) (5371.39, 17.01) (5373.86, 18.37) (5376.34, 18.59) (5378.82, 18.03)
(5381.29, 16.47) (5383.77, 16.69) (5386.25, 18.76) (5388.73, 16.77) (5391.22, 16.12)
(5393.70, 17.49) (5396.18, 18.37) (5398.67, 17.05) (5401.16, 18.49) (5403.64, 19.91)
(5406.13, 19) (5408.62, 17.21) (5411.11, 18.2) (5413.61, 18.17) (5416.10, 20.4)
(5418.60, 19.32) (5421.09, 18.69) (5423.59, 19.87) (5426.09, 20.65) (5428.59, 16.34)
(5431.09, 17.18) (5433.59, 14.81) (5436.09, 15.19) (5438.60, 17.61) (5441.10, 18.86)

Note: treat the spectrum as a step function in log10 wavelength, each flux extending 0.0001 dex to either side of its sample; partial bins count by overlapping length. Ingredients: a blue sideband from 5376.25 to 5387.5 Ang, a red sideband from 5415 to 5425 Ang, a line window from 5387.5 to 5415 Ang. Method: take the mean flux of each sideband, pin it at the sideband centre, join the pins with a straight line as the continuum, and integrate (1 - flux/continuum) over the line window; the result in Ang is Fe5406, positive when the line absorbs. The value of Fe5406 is 1.05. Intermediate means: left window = 17.6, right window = 19.6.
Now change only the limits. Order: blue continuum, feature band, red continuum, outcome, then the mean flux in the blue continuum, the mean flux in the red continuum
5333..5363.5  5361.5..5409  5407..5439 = 1.42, 18.4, 18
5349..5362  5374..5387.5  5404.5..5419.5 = 0.81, 19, 18.7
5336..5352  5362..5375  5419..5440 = 0.66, 18.4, 17.6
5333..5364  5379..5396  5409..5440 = 0.92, 18.3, 18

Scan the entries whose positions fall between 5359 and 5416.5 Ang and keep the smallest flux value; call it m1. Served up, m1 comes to 16.12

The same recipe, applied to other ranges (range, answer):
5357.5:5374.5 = 16.81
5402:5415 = 17.21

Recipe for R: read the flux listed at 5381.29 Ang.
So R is 16.47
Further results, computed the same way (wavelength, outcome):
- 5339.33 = 17.9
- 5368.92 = 17.21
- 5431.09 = 17.18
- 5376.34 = 18.59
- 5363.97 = 16.81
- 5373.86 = 18.37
